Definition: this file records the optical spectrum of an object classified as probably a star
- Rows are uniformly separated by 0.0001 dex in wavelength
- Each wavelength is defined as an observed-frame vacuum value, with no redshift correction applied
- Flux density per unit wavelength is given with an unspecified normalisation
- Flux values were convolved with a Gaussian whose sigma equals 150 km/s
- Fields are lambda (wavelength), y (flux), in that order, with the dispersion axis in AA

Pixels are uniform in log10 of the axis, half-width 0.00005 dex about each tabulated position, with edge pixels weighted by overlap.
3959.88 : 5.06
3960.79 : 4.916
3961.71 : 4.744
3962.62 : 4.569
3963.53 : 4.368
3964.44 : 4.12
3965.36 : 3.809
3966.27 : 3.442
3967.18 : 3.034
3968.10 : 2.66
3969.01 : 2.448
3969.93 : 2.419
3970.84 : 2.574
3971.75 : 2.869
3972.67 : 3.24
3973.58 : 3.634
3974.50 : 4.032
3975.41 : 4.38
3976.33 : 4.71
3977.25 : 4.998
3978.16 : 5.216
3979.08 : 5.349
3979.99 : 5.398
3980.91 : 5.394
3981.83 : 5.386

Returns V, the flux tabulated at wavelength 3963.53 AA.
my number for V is 4.368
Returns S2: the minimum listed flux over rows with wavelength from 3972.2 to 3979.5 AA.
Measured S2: 3.24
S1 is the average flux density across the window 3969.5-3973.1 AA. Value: 2.78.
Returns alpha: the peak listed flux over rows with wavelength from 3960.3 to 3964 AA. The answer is 4.916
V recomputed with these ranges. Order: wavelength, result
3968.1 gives 2.66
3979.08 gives 5.349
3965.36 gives 3.809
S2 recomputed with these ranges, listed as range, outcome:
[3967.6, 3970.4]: 2.419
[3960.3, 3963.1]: 4.569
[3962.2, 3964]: 4.368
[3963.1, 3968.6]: 2.66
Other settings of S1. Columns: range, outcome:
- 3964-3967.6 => 3.6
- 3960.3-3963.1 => 4.74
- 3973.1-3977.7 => 4.34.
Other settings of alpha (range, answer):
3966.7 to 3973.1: 3.24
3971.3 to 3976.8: 4.71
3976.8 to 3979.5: 5.349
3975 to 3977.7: 4.998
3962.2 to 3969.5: 4.569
